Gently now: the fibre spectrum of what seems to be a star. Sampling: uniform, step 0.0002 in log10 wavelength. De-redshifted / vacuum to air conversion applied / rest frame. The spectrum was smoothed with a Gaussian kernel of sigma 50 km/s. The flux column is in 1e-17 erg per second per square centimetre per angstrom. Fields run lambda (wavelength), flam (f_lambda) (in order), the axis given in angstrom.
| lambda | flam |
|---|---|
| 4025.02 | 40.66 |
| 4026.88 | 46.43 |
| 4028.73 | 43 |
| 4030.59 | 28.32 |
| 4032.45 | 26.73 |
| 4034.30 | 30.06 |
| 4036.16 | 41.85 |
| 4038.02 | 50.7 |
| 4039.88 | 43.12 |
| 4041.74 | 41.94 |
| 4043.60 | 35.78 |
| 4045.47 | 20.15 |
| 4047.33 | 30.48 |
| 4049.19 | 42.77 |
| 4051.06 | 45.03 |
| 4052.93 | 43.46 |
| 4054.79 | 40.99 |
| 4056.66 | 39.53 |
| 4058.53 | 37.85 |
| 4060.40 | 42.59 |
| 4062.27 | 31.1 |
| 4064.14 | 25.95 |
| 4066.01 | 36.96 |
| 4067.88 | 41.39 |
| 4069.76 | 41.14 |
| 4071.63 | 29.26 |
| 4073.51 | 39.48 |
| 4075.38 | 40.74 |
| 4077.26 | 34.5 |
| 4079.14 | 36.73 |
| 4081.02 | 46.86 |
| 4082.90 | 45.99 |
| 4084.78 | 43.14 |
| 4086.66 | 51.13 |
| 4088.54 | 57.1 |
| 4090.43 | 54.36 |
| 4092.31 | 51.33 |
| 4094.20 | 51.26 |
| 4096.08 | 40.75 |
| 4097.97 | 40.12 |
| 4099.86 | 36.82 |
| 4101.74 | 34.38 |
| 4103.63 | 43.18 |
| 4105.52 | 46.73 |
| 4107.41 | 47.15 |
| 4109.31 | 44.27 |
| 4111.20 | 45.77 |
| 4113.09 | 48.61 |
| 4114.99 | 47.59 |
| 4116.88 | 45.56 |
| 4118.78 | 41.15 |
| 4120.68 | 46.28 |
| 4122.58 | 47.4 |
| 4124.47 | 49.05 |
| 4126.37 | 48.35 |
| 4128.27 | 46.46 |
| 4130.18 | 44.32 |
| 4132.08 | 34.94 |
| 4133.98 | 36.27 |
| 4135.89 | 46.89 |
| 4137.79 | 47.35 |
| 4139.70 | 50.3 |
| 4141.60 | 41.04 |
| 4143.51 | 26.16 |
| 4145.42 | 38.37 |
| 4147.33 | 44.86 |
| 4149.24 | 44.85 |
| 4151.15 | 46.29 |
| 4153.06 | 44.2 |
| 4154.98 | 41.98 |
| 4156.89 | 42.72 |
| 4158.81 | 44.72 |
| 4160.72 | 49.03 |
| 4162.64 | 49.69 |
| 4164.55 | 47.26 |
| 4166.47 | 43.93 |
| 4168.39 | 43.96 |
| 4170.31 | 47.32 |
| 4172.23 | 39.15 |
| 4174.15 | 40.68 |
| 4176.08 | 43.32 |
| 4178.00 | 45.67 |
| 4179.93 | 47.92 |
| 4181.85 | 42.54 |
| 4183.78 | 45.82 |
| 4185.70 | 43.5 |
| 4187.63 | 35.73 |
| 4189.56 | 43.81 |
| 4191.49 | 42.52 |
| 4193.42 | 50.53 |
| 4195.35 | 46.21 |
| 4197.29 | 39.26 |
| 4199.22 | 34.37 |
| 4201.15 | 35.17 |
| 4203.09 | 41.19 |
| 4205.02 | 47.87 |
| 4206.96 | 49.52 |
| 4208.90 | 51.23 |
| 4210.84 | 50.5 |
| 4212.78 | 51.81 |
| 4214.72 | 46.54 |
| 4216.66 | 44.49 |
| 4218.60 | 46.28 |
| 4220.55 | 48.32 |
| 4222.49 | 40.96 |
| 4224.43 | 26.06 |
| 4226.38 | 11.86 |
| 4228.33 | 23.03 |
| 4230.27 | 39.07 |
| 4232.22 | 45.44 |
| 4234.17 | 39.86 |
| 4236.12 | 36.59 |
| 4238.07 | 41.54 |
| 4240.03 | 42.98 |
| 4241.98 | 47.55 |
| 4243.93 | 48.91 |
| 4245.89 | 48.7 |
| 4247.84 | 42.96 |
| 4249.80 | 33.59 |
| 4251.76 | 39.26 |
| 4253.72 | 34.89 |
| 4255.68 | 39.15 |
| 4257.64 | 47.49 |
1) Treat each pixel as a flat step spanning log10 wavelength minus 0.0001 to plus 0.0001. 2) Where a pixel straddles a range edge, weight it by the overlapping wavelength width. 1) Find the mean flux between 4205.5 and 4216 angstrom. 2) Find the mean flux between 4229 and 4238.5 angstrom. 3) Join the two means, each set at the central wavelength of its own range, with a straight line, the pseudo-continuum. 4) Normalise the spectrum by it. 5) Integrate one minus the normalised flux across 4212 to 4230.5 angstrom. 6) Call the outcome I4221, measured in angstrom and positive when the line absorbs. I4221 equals 3.3 angstrom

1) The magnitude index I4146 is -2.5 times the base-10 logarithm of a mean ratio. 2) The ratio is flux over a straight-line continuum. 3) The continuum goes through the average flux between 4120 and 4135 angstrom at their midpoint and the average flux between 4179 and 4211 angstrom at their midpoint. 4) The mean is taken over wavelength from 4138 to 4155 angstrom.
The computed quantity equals 0.05 mag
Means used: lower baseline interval 44.1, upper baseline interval 43.8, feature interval 42.2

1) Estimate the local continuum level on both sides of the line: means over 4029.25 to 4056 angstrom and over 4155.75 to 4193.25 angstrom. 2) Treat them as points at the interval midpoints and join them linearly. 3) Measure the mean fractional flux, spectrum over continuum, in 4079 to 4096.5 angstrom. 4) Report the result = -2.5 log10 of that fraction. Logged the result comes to -0.218 mag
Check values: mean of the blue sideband 37.4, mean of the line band 48.6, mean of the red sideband 44.3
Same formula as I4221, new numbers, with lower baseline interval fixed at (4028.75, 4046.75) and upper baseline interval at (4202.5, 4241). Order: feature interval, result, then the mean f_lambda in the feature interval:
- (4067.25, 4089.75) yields -3.4 angstrom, 42.4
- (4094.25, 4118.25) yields -3.8 angstrom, 43.7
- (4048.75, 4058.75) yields -1.6 angstrom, 41.8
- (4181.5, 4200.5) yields -0.9 angstrom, 42.3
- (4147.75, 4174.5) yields -3.7 angstrom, 44.8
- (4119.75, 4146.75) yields -3.2 angstrom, 43.1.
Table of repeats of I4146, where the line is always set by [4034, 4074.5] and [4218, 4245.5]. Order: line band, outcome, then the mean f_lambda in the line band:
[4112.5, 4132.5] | -0.19 mag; 45.6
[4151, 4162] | -0.17 mag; 44.8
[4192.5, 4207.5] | -0.12 mag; 42.8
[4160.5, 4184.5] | -0.17 mag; 45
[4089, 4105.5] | -0.17 mag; 44.6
